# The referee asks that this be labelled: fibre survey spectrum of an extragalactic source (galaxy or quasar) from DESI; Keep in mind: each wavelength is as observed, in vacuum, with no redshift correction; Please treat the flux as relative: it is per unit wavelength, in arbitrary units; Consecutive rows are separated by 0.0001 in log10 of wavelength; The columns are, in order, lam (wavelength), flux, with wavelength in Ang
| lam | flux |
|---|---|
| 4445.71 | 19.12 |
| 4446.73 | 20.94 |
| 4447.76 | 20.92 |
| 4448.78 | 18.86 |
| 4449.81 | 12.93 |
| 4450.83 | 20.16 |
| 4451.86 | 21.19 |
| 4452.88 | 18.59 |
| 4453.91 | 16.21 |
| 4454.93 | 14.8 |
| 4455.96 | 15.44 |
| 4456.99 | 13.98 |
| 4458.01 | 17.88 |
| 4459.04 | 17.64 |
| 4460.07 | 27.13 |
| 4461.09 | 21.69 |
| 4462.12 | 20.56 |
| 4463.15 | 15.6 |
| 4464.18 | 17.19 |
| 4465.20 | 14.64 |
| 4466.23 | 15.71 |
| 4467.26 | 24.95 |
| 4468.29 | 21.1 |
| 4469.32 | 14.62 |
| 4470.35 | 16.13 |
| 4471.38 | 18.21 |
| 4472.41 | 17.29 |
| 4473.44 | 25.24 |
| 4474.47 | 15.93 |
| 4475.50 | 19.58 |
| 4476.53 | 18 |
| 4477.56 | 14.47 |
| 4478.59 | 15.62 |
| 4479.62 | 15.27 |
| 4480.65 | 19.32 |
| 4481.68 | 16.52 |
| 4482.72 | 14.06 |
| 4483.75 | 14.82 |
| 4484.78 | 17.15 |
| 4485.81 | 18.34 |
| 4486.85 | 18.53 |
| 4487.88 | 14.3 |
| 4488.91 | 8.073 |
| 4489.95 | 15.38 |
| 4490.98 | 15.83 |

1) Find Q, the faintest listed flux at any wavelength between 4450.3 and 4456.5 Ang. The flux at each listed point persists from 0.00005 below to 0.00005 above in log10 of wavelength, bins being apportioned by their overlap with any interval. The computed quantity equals 14.8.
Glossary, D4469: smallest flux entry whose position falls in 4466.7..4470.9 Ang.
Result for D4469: 14.62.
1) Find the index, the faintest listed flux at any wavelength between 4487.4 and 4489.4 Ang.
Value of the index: 8.073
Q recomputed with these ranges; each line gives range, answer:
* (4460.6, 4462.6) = 20.56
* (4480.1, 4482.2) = 16.52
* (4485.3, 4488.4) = 14.3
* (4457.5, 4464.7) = 15.6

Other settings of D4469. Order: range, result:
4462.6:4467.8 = 14.64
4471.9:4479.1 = 14.47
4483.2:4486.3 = 14.82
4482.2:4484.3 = 14.06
